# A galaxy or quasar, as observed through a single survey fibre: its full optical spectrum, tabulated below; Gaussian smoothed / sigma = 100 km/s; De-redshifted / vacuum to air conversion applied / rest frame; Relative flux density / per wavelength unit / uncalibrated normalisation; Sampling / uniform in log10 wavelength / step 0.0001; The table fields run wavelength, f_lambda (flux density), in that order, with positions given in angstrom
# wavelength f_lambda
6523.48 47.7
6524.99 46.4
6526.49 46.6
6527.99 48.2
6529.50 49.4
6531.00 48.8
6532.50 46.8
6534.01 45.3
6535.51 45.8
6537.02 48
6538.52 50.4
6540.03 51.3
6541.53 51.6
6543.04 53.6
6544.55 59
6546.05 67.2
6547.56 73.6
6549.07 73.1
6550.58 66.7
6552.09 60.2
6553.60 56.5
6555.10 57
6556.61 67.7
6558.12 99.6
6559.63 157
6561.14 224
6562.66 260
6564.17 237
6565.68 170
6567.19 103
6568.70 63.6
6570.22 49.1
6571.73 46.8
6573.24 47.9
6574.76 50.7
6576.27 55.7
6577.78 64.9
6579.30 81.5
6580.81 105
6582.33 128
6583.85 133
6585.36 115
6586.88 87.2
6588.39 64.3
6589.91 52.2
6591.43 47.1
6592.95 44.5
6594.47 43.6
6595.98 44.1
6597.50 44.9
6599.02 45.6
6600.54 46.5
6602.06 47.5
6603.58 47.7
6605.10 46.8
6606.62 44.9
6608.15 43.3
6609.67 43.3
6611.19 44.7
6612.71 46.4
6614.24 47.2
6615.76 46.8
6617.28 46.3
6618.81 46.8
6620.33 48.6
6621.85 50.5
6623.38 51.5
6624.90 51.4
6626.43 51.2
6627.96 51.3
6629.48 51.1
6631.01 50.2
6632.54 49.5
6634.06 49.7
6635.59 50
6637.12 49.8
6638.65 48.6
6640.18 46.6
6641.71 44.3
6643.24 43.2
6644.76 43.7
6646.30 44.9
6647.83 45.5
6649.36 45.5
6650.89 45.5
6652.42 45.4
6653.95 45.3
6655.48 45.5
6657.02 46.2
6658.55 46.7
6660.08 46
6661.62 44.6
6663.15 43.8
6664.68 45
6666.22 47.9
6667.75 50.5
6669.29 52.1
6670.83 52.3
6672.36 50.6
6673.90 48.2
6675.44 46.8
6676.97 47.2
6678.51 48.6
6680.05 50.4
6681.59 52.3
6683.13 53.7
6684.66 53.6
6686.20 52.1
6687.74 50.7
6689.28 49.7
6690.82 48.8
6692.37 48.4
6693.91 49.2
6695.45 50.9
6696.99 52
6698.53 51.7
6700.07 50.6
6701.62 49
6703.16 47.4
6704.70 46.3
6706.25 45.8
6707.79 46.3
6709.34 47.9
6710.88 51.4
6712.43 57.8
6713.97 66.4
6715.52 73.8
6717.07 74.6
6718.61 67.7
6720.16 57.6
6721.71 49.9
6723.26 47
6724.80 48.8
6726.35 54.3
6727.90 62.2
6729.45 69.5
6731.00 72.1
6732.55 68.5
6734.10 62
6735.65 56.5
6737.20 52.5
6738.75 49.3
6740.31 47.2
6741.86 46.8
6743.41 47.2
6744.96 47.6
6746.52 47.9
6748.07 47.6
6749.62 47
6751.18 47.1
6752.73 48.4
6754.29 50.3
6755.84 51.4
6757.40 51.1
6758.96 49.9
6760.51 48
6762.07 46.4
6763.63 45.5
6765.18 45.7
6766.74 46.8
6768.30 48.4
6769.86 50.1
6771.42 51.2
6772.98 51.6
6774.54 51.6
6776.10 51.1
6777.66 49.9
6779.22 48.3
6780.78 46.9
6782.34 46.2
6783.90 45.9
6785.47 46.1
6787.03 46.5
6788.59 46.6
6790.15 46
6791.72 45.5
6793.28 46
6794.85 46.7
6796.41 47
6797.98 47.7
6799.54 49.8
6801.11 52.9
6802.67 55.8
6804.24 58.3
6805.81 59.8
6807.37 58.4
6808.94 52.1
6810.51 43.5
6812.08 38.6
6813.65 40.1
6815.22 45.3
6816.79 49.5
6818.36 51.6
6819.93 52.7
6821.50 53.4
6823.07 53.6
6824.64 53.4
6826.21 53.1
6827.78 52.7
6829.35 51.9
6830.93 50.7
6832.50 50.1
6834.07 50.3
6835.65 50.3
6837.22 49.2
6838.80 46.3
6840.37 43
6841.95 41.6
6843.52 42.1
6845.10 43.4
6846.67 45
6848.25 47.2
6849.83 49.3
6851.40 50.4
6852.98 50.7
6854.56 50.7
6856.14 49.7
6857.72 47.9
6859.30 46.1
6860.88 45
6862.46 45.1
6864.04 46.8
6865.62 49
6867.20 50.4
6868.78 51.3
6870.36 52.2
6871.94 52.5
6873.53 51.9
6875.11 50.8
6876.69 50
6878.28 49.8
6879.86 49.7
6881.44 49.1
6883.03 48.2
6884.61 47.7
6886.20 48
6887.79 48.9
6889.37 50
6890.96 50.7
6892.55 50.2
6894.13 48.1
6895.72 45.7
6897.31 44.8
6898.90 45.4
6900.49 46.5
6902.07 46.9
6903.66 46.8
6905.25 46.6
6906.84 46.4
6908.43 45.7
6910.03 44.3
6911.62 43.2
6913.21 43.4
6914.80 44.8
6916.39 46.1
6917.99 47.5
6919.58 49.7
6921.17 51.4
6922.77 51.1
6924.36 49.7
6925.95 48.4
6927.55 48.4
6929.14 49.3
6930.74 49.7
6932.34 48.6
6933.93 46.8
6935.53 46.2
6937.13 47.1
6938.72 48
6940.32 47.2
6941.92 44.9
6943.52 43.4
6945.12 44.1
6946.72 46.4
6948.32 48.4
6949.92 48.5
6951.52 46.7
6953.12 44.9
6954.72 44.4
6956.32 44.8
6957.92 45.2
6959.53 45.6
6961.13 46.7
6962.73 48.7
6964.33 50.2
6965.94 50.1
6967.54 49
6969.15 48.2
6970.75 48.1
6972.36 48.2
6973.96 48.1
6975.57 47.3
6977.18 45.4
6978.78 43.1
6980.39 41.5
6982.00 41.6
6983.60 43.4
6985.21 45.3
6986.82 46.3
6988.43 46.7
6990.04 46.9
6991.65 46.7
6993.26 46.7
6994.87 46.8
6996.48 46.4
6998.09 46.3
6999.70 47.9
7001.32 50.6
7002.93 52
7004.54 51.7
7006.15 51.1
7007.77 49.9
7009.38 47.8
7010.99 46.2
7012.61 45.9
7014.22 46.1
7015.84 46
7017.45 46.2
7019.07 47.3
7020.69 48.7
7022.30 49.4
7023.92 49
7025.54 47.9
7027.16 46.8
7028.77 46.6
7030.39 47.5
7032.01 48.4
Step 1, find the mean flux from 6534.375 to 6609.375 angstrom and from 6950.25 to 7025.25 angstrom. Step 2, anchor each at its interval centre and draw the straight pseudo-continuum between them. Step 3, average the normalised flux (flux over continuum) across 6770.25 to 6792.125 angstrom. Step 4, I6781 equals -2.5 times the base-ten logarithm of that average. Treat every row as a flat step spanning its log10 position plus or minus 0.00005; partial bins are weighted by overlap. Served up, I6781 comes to 0.28 mag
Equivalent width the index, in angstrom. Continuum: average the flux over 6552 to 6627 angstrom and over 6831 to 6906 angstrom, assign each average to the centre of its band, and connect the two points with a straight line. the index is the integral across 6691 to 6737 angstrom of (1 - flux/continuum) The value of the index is 5.2 angstrom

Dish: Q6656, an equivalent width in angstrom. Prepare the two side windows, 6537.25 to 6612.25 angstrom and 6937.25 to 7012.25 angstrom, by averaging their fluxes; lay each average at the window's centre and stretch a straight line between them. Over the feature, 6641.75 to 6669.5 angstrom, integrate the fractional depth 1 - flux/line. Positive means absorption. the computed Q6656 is 9.93 angstrom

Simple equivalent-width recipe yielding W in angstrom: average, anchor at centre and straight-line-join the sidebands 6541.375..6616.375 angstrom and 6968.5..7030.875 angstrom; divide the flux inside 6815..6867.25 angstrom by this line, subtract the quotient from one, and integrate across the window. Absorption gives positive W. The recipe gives 8.7 angstrom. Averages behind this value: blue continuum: 77.3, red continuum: 47.1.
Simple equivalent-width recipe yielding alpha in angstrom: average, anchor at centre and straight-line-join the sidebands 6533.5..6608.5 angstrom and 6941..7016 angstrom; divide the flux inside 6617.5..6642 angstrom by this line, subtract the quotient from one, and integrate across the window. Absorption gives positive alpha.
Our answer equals 7.9 angstrom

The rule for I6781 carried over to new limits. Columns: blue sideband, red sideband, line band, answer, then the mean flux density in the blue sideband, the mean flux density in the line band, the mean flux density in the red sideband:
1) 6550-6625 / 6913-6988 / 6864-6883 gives 0.06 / 75.6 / 50.4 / 46.9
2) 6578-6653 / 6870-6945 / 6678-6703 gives 0.05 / 55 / 50.7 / 47.8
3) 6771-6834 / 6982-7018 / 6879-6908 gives 0.02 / 49.7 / 47.8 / 47.3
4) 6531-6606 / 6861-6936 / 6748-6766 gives 0.25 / 77.8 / 48.2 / 48.1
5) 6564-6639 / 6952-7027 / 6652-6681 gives 0.25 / 62.2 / 47.6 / 47.1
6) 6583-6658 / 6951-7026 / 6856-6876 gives -0.01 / 51.4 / 49.1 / 47.1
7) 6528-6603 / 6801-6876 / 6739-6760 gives 0.21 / 77.8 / 48.4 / 49.5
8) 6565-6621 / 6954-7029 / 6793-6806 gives 0.07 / 62.9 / 51.4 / 47.1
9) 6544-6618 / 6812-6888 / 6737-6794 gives 0.20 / 77.5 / 48.1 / 48.8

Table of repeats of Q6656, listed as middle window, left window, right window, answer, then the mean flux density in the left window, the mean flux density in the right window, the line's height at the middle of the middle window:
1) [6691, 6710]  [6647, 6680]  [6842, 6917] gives -0.6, 47.2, 47.7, 47.3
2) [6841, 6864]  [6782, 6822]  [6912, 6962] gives 0.7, 48.9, 47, 48.2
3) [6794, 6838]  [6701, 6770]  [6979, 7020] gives 0.4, 53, 46.9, 51.2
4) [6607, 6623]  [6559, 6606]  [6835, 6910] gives 7.1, 88.4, 47.9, 83.9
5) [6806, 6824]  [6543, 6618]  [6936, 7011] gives 3.0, 77.2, 46.9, 59.1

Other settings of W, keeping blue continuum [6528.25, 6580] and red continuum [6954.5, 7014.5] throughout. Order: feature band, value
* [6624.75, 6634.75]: 3.3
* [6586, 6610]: 8.6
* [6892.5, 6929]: 4.1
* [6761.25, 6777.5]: 3.9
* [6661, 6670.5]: 3.3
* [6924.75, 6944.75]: 1.5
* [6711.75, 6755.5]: 7.4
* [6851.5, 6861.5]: 1.5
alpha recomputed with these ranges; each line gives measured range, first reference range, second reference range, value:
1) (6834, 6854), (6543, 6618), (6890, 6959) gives 2.7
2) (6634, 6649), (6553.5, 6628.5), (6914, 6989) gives 5.2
